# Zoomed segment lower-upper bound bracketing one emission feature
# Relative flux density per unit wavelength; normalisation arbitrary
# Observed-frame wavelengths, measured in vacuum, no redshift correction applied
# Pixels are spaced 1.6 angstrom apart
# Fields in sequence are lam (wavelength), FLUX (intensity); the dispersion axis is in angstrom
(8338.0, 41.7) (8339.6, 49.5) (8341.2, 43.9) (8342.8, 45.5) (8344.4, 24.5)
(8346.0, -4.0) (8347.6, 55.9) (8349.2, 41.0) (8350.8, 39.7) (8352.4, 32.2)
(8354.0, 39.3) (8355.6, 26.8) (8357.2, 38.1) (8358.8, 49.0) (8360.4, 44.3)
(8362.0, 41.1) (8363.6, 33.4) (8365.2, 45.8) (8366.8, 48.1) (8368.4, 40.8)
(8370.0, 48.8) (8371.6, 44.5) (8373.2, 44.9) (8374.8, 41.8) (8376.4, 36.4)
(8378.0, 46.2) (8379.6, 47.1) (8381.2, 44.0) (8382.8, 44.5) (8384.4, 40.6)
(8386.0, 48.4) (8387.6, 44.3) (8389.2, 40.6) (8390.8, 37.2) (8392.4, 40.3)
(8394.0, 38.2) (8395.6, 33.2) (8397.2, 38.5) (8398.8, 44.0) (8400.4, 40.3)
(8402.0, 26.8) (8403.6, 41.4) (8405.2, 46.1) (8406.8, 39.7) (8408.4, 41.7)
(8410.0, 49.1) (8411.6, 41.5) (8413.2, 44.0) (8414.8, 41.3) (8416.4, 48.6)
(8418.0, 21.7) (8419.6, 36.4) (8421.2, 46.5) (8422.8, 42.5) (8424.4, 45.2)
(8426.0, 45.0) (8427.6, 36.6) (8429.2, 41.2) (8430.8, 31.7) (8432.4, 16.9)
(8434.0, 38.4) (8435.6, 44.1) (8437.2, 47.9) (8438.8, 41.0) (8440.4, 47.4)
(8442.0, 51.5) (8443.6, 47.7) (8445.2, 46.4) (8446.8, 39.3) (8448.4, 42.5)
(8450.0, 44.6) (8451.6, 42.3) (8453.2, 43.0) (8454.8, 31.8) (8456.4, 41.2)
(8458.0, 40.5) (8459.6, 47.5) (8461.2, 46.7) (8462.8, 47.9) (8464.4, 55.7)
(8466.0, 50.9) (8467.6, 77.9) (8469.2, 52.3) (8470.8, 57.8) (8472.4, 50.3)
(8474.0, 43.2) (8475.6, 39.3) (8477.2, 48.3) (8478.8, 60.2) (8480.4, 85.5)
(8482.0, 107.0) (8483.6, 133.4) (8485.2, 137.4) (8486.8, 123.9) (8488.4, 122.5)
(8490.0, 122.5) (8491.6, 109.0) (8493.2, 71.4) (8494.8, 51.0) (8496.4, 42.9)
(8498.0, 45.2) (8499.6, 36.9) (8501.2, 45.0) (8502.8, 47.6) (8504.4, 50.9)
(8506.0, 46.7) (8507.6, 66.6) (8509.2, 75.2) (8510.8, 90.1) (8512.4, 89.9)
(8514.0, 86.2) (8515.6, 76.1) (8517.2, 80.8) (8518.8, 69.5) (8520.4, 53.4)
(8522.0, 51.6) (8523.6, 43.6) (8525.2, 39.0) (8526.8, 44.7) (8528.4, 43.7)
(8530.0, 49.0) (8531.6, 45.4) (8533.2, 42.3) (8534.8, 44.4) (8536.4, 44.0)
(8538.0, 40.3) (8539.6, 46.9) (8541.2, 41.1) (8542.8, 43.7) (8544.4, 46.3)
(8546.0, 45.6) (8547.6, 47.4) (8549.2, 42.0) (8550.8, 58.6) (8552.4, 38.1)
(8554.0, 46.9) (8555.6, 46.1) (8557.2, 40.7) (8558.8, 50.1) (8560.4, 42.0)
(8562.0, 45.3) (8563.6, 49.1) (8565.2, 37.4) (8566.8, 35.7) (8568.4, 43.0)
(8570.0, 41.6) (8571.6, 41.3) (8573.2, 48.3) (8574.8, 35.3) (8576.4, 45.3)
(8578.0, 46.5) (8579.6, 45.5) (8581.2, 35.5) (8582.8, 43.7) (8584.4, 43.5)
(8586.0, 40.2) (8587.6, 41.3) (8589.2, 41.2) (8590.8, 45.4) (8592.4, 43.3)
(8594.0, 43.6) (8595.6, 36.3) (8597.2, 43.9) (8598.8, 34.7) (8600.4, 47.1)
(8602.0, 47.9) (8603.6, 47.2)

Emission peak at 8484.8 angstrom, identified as H-alpha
